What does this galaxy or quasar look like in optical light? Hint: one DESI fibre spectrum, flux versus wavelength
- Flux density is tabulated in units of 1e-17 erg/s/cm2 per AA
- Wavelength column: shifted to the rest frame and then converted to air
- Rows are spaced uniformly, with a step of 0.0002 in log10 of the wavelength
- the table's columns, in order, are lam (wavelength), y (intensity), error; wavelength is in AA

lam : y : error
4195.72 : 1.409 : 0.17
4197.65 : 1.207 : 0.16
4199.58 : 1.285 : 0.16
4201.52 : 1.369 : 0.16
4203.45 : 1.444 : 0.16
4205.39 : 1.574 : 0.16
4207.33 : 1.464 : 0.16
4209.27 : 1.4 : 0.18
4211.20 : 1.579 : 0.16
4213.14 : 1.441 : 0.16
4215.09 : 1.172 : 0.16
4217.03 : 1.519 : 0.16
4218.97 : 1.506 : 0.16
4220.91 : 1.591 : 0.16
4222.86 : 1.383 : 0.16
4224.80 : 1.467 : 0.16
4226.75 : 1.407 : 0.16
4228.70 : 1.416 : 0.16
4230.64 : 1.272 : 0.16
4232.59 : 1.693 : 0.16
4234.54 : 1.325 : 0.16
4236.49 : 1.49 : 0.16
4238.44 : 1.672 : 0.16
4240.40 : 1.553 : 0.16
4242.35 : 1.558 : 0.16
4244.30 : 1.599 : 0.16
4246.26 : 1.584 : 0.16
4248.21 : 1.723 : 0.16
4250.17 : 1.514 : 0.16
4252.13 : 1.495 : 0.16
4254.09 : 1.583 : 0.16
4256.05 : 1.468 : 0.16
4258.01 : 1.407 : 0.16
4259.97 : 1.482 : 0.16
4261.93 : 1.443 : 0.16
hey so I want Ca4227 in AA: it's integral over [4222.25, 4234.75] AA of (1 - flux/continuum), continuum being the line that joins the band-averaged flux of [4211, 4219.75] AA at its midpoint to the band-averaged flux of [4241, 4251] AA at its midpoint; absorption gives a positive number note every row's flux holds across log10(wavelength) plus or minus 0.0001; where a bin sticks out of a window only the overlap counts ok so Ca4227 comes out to 0.6 AA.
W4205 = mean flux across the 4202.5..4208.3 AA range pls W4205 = 1.49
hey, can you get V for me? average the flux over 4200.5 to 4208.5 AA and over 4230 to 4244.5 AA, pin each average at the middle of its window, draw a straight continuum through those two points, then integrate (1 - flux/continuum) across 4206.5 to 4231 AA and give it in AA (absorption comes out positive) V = 0.82 AA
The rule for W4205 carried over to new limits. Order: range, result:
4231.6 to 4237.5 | 1.5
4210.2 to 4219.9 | 1.44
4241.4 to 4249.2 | 1.62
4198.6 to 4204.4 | 1.37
